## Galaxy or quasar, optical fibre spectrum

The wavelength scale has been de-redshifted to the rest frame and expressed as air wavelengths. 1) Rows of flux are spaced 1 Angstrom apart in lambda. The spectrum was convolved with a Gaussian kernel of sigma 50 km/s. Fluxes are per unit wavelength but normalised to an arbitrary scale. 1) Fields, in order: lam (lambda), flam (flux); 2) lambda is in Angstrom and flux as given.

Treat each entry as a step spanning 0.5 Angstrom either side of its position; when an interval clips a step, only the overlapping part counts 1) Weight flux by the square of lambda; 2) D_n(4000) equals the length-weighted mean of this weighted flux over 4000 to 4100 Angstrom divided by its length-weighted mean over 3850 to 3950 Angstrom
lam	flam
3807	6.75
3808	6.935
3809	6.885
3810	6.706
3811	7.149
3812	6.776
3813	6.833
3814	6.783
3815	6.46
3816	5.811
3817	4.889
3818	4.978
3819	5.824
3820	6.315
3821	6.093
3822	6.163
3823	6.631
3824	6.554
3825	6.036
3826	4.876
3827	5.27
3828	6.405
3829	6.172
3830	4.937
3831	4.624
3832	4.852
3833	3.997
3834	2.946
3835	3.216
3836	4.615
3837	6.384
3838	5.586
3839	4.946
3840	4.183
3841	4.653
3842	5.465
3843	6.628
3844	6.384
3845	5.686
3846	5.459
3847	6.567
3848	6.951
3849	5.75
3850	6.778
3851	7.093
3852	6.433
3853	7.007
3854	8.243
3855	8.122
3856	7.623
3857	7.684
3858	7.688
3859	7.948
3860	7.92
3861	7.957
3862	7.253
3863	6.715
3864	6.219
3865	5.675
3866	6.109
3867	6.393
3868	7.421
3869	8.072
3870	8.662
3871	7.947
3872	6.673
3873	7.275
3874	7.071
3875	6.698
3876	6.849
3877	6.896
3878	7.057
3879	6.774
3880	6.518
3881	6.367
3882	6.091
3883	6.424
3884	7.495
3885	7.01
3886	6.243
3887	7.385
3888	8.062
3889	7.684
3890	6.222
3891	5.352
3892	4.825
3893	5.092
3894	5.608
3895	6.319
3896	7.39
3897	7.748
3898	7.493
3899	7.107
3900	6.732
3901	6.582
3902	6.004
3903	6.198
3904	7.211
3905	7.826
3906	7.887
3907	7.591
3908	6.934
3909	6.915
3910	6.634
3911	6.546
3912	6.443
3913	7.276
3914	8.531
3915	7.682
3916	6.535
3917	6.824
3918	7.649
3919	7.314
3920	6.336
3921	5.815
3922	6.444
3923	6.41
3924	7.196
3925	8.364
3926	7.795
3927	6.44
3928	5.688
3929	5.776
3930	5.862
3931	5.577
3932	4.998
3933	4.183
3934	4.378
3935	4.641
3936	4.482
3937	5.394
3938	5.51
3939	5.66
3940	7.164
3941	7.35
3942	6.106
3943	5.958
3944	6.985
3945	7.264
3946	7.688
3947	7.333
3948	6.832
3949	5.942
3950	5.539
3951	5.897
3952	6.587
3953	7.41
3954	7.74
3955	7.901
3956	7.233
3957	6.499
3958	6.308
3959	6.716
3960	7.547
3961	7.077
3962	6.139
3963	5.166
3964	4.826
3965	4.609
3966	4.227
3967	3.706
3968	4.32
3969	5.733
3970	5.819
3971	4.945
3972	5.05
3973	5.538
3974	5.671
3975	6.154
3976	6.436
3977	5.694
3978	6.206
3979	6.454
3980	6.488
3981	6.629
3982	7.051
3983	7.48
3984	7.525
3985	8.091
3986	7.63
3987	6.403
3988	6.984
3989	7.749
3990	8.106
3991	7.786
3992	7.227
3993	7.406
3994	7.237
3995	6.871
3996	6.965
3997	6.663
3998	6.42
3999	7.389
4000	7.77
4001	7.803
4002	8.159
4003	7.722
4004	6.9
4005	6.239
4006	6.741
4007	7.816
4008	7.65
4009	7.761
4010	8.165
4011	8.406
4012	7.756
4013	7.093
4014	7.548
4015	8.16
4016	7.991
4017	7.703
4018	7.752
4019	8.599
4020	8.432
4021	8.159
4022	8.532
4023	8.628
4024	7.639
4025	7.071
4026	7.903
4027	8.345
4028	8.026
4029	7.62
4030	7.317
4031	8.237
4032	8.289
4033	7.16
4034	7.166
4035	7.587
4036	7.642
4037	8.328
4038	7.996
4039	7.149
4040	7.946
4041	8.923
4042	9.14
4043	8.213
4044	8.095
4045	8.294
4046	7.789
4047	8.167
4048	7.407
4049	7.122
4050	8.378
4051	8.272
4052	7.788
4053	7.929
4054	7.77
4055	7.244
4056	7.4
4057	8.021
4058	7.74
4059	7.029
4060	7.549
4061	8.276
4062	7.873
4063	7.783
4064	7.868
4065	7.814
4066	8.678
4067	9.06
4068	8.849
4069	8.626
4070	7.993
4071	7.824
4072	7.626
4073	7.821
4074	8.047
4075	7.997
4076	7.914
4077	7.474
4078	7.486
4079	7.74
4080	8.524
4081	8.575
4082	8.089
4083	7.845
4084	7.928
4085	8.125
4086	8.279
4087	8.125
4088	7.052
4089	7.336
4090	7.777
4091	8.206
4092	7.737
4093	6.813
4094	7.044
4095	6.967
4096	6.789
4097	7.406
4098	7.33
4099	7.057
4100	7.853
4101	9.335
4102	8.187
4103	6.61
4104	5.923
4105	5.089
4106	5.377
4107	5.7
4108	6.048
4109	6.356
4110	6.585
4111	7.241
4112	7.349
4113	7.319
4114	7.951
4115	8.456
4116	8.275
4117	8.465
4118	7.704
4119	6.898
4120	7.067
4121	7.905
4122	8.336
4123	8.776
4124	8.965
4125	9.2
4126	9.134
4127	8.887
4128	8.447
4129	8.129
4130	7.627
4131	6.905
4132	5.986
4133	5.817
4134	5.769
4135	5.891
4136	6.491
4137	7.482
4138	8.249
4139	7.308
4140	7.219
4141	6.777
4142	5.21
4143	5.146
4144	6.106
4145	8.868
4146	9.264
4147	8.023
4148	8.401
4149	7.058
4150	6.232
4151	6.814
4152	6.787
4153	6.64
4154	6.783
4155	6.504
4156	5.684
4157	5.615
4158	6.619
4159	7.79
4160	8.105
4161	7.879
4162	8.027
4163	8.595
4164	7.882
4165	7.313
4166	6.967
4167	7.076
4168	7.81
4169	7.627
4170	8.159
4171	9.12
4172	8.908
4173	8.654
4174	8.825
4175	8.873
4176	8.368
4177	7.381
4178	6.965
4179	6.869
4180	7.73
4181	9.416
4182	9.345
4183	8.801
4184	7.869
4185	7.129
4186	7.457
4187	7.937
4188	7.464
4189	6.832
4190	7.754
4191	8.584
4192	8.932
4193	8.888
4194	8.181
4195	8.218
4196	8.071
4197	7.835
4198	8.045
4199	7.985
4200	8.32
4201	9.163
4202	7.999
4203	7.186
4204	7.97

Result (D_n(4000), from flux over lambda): 1.25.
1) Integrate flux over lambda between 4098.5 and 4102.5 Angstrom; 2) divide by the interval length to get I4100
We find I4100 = 8.11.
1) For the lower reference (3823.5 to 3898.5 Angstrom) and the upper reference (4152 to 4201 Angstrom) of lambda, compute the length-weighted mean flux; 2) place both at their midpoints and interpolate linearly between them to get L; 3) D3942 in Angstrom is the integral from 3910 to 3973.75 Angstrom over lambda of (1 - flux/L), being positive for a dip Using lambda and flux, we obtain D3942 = 5.00 Angstrom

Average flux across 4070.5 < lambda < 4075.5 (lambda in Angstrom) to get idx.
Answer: 7.86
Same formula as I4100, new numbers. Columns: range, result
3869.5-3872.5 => 7.76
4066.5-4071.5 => 8.47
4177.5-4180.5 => 7.19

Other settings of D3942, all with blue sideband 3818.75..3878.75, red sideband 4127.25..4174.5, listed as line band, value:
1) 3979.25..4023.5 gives -4.60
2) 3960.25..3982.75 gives 3.51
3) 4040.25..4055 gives -2.32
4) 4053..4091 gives -4.76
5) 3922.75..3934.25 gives 0.87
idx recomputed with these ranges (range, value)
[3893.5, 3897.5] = 6.77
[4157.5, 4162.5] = 7.68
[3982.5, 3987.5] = 7.43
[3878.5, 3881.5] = 6.55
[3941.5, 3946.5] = 6.8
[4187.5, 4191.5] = 7.66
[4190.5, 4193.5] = 8.8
